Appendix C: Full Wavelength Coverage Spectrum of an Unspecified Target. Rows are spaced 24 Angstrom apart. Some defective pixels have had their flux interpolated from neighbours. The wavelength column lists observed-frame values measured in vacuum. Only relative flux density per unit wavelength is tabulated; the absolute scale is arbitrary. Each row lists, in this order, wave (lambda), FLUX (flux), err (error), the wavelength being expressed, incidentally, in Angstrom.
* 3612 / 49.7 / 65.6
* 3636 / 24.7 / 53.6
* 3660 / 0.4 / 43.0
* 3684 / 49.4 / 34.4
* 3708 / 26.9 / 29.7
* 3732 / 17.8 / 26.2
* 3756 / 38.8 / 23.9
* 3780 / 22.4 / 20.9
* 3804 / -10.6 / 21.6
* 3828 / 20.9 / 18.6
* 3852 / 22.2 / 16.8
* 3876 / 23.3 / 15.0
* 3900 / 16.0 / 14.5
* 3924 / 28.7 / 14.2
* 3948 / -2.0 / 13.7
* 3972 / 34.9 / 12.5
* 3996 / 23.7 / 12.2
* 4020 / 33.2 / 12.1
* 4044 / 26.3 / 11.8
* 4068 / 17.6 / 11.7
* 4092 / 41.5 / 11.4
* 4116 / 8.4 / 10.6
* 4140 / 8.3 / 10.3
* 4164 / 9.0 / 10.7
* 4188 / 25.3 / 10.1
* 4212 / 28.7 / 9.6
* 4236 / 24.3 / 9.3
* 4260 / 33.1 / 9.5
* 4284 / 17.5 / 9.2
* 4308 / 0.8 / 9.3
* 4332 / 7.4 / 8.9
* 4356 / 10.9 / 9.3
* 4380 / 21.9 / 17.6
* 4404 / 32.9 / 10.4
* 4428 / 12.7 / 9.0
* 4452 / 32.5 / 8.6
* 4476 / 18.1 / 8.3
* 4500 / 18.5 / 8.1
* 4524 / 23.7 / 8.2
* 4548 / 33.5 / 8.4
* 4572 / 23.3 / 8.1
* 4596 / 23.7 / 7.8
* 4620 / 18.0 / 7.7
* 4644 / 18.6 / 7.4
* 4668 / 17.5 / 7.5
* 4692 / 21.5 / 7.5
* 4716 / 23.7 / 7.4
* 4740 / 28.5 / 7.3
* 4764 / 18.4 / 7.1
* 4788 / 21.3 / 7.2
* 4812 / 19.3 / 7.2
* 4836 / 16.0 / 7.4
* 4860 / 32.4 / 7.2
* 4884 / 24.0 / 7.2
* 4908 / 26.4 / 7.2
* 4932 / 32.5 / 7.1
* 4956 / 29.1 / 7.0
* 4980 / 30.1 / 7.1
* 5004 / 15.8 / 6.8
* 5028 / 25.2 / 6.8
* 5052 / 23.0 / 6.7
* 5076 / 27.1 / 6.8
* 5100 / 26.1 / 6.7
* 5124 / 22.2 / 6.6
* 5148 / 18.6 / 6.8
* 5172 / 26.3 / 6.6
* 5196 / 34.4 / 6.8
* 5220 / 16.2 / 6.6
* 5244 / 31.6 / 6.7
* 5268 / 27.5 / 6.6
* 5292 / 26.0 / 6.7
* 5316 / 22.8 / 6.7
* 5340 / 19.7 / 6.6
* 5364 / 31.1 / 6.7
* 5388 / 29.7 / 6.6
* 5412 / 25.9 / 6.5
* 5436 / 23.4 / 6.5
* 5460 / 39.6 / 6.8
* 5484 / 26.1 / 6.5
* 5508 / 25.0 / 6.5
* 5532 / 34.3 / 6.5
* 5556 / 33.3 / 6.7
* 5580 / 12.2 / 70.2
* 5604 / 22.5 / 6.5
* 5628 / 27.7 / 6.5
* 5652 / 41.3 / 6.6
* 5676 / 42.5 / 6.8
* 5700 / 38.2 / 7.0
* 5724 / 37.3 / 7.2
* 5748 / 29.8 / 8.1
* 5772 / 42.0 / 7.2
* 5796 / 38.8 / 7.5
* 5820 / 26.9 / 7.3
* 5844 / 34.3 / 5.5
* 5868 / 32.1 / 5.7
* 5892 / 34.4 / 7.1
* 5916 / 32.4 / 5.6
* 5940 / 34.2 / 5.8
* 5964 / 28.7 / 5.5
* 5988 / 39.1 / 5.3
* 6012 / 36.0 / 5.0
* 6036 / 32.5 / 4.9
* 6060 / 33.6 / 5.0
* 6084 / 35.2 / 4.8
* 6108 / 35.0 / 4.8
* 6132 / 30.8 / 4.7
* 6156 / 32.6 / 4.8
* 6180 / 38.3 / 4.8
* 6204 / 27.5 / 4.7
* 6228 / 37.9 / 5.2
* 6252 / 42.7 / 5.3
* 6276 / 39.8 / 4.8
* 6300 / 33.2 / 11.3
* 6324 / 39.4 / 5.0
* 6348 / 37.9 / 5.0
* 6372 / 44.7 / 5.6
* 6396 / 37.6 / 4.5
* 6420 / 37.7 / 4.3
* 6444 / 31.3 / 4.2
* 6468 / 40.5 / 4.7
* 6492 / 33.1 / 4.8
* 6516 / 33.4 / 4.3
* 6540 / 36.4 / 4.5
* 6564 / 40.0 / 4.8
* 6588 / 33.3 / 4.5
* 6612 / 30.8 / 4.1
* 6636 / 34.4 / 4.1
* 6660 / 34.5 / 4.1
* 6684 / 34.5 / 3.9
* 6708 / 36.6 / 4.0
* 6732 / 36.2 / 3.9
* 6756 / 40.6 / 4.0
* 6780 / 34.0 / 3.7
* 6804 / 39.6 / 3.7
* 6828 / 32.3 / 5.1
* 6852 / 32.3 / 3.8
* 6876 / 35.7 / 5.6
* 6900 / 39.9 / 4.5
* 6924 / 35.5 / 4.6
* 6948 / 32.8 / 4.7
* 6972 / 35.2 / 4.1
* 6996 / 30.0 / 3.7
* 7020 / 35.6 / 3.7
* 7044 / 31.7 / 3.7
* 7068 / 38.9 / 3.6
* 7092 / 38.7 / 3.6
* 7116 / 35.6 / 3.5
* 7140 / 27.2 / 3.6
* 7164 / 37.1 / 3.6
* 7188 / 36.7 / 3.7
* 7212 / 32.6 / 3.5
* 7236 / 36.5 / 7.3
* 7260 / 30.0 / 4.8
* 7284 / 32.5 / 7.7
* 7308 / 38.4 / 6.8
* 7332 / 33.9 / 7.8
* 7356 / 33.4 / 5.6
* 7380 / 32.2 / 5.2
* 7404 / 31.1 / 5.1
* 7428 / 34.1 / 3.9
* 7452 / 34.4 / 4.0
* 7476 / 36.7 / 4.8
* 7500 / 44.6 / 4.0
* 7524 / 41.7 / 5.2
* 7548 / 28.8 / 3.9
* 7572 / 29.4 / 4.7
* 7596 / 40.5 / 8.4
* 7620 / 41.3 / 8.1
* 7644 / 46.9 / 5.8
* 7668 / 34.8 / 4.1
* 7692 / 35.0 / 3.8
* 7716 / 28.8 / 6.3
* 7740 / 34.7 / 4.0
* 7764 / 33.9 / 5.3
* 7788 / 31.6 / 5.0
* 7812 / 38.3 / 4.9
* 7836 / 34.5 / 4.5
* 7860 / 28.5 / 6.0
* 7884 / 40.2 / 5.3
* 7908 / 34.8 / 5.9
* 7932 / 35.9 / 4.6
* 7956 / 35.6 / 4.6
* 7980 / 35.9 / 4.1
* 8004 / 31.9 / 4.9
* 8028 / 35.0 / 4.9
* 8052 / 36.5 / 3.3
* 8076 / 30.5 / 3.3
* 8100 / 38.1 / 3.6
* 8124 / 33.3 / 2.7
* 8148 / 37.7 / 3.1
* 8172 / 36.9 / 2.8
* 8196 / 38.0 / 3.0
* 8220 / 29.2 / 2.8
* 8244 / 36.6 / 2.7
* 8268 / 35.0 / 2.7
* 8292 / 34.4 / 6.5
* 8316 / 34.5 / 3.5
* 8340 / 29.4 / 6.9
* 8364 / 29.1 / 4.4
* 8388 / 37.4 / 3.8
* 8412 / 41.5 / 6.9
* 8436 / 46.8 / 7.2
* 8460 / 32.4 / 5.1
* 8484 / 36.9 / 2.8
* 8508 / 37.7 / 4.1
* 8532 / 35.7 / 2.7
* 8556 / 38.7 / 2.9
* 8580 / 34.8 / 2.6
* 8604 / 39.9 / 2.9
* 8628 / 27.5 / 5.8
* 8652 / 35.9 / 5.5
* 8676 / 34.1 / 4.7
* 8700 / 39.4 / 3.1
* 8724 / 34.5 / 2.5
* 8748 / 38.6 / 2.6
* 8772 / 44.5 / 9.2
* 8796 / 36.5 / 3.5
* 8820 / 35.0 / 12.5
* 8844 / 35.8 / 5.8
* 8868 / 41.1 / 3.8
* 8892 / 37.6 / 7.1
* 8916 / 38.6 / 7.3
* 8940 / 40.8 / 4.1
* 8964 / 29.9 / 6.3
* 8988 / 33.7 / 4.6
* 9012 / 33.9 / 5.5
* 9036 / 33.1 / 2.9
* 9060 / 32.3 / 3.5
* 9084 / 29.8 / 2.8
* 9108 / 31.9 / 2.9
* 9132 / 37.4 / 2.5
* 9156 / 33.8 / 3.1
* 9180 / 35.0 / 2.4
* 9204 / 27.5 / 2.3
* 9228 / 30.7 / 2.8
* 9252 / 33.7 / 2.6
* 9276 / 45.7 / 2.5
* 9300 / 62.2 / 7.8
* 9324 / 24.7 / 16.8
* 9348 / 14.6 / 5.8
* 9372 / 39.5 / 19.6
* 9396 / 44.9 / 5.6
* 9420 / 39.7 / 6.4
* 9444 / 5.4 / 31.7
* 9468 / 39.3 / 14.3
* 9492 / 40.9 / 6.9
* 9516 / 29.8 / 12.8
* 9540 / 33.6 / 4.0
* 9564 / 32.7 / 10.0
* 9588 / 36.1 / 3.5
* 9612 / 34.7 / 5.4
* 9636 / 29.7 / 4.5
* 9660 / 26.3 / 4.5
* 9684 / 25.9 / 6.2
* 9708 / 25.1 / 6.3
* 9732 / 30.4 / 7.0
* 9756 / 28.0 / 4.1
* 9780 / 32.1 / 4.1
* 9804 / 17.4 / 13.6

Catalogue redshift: 0.42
